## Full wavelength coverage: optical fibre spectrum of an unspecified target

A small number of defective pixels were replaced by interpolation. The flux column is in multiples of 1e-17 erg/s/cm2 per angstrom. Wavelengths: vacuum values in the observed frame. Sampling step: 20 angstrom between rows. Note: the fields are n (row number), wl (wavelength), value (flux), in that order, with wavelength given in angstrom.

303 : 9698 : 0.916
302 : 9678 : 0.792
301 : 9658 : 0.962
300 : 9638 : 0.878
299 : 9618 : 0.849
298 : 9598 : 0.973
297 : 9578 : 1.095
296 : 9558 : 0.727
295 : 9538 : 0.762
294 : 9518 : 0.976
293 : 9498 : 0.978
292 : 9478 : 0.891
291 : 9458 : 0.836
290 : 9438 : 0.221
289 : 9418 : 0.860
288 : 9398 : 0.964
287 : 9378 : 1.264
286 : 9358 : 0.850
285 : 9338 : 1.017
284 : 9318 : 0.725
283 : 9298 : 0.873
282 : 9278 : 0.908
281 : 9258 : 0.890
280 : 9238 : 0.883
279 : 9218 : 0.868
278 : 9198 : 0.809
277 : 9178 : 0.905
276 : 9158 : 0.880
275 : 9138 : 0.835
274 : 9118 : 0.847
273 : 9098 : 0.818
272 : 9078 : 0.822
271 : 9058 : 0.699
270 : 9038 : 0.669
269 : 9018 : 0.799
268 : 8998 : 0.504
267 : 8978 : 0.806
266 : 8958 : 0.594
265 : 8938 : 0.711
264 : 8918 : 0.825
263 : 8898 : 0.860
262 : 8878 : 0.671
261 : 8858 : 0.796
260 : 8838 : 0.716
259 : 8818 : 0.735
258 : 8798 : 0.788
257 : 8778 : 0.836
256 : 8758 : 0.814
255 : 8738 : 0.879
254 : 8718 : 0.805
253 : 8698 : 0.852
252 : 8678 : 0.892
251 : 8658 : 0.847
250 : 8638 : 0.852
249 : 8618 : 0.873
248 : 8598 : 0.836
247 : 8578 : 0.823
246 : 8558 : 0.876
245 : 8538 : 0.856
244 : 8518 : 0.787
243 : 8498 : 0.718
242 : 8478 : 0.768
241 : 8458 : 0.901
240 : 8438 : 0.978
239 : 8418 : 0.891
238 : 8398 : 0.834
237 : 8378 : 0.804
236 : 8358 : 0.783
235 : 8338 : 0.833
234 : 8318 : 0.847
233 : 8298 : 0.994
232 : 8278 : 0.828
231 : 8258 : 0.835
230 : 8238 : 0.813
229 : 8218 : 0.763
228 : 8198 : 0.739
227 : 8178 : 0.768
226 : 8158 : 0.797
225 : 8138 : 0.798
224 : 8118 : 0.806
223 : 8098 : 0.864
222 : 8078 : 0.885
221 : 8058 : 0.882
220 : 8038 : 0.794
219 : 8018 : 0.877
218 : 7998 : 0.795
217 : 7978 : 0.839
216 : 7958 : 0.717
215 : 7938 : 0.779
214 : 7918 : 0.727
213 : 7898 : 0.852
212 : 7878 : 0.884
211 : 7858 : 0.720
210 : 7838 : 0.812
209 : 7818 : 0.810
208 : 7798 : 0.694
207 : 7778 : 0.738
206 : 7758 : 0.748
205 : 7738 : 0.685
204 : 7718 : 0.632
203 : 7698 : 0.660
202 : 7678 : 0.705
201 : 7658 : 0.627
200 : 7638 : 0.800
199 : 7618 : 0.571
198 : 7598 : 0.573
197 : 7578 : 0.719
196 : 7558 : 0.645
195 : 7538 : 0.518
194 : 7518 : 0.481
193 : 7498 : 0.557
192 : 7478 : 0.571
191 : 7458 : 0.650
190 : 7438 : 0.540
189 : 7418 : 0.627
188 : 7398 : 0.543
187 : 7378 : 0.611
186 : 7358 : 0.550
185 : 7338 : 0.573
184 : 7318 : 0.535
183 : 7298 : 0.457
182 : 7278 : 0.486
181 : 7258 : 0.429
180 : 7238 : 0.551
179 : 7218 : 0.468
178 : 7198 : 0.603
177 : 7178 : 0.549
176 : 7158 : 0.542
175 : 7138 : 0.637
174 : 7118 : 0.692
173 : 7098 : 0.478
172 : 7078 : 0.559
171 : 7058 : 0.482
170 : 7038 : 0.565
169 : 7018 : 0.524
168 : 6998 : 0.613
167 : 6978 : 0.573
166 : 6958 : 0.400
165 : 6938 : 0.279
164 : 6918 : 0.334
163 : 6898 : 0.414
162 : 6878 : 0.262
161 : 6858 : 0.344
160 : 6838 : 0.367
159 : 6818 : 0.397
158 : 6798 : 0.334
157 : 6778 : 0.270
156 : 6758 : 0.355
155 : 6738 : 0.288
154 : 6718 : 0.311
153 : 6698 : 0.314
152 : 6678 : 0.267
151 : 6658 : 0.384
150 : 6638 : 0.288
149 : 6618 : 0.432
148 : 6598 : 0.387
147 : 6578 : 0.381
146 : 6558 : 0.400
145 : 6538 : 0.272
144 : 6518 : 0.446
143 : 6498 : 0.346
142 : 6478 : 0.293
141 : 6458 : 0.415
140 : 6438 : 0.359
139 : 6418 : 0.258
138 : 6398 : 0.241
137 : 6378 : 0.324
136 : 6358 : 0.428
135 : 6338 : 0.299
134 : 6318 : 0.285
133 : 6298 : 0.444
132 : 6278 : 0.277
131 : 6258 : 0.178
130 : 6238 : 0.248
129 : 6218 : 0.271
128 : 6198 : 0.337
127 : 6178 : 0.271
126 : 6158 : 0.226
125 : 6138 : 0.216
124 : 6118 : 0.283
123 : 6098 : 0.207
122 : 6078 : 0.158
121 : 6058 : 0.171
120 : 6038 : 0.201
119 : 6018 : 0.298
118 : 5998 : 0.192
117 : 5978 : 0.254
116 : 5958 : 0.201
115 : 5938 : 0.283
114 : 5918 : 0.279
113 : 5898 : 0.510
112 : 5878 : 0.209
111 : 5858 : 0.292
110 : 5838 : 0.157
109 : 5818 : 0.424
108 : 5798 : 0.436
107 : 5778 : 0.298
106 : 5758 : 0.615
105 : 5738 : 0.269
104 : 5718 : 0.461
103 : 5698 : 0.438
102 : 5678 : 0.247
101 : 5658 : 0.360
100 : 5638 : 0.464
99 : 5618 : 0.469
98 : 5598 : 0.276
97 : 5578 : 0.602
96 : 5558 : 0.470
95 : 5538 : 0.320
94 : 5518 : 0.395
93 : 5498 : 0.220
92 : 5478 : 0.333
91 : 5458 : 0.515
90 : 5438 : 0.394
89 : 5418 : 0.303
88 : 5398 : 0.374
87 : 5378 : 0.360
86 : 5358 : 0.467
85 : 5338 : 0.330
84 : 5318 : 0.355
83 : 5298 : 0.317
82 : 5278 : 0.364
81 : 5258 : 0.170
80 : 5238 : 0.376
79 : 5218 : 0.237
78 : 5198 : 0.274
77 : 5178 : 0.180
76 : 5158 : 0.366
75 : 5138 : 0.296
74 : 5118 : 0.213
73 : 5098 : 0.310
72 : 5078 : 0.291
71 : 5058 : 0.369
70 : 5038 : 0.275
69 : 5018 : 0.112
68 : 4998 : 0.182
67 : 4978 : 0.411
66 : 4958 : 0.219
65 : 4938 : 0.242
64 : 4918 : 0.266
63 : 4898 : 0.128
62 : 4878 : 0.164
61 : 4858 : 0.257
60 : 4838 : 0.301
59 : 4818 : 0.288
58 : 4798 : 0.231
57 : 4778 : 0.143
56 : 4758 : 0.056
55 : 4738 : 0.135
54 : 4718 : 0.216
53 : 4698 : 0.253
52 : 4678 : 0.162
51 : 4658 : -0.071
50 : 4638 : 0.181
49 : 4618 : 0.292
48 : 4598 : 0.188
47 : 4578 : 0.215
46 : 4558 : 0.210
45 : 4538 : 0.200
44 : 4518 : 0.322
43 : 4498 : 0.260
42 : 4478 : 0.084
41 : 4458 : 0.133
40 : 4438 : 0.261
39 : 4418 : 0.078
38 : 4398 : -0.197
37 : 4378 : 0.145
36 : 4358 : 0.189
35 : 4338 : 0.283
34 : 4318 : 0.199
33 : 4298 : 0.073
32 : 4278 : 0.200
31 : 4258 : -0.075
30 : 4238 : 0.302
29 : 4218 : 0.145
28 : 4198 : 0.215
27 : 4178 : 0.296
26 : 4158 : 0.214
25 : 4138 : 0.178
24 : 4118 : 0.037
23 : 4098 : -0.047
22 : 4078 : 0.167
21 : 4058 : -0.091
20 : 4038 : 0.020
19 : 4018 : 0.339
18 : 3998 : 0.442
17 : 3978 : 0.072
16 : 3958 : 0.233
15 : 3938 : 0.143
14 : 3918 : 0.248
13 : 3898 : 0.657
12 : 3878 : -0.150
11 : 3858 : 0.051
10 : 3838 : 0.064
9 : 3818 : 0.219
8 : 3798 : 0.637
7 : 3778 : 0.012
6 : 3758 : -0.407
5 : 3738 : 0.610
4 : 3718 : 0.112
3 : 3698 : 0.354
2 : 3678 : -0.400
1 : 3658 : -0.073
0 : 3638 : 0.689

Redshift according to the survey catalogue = 0.75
